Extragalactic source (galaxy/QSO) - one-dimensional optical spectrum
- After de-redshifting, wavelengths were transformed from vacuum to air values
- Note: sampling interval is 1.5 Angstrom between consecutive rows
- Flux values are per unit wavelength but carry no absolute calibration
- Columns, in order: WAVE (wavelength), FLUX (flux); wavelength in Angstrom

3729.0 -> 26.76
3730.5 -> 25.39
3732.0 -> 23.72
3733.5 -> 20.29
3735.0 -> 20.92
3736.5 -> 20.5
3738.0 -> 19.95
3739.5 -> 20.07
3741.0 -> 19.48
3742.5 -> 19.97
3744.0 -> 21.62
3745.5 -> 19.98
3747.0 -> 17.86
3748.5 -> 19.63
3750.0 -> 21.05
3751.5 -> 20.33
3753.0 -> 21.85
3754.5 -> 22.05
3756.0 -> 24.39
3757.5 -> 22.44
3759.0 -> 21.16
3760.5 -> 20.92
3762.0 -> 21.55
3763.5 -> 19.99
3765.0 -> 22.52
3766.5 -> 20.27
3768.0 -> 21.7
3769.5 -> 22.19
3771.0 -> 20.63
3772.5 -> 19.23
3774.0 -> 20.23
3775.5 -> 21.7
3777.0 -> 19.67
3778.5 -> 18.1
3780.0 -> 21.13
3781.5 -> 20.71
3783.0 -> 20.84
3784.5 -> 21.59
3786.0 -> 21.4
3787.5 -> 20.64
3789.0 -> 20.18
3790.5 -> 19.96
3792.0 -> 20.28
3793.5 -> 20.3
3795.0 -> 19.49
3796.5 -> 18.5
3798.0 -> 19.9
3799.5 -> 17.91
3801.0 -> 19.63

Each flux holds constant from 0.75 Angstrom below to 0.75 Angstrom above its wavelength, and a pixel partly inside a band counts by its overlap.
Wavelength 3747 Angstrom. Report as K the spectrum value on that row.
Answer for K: 17.86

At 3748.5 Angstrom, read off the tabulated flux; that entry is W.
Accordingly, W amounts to 19.63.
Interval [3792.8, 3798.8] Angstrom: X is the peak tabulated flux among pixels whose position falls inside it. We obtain 20.3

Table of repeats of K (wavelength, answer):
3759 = 21.16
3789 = 20.18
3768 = 21.7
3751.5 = 20.33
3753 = 21.85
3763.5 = 19.99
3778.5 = 18.1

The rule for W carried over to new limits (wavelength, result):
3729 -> 26.76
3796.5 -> 18.5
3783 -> 20.84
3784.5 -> 21.59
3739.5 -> 20.07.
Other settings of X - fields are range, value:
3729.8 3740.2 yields 25.39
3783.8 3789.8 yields 21.59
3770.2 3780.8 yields 21.7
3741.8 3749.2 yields 21.62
